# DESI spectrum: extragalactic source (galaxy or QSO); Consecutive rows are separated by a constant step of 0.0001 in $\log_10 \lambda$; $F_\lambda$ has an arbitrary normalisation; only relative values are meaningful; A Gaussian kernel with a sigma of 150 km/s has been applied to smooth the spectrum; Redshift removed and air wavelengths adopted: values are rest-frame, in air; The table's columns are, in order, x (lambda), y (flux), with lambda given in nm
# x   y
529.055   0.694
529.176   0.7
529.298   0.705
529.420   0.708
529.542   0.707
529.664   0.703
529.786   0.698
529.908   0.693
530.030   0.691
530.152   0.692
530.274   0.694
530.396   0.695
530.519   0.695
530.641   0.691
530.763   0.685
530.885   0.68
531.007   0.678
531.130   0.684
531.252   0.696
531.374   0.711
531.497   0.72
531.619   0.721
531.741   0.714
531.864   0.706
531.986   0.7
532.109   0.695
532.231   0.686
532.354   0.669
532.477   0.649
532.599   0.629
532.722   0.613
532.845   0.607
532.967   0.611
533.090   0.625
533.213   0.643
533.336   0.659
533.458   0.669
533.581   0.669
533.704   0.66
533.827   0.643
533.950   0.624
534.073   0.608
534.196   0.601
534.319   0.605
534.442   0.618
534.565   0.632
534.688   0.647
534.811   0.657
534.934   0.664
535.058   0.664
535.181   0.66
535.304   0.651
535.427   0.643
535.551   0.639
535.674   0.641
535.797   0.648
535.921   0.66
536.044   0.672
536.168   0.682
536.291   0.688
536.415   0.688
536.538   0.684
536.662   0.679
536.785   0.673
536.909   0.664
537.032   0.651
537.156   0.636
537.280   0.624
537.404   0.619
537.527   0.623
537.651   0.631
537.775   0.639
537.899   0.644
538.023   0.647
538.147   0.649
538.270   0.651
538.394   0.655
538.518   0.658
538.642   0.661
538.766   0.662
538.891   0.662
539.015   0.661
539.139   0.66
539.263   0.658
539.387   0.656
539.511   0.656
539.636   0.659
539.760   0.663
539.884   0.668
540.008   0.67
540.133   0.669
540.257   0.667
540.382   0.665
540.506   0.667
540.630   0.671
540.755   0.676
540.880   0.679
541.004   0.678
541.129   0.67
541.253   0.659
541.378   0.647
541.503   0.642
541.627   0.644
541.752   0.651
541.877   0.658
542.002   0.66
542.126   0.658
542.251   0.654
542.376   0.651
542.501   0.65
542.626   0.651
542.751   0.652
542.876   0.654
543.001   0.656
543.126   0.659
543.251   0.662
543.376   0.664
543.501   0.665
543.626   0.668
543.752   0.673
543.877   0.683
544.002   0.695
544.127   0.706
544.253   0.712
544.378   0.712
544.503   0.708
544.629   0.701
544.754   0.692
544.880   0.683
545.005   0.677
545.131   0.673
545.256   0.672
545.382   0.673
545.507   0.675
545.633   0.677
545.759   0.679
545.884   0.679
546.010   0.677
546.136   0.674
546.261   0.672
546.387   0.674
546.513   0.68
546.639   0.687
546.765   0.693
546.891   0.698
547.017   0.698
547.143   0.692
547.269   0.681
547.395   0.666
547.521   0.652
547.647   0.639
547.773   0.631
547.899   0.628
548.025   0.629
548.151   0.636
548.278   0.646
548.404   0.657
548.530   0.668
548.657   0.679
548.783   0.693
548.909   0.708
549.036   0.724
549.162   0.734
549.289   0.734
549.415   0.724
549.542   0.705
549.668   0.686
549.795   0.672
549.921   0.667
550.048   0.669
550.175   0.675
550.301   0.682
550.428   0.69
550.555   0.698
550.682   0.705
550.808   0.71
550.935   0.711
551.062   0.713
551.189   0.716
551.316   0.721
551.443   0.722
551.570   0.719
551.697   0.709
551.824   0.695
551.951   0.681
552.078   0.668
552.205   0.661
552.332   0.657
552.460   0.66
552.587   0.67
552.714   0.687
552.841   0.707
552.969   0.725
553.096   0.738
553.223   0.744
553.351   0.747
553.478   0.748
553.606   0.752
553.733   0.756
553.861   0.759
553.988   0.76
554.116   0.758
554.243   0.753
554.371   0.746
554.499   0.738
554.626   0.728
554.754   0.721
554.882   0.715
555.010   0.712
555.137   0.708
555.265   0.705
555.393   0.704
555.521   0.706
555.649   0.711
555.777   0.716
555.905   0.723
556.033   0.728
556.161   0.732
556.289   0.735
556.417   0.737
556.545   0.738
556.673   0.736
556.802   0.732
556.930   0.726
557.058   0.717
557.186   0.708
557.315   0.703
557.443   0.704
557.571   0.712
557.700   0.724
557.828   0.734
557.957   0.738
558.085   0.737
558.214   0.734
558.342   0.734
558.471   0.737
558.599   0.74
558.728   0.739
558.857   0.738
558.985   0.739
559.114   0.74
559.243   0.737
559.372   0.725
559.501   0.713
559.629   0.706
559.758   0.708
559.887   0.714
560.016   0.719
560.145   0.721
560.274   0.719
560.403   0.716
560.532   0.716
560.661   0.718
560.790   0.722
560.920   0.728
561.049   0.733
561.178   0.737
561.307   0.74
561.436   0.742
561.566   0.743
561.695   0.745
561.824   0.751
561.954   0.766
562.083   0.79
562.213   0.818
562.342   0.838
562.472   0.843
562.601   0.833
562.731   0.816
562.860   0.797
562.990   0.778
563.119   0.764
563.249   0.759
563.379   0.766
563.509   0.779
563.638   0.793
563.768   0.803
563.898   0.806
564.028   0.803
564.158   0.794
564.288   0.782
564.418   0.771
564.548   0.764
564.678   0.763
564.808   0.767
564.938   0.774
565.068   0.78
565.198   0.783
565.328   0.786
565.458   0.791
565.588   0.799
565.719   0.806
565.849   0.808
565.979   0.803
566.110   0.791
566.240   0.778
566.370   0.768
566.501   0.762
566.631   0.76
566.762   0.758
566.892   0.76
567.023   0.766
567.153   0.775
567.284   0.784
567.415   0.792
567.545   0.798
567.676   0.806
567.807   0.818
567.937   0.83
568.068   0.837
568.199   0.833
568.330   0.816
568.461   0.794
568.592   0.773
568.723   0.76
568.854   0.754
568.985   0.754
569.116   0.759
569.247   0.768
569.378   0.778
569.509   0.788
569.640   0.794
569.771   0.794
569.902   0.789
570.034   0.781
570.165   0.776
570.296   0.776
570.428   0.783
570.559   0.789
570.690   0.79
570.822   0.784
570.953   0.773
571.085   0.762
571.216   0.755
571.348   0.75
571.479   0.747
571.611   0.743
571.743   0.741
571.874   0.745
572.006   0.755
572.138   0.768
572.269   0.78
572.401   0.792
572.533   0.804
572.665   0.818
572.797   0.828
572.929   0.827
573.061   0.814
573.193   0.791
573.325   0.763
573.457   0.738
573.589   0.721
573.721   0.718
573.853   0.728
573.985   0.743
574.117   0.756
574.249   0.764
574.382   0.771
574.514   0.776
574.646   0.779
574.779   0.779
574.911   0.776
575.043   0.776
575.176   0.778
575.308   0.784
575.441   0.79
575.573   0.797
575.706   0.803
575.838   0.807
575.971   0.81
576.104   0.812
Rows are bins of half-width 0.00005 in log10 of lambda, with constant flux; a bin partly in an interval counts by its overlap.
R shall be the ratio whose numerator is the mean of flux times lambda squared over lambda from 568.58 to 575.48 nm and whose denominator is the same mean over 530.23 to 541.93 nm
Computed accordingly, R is 1.33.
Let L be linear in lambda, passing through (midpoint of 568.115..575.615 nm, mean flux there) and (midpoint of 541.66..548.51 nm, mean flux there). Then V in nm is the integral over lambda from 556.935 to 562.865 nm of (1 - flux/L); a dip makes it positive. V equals -0.11 nm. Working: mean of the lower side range 0.67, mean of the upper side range 0.775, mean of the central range 0.741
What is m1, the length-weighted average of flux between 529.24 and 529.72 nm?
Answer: 0.705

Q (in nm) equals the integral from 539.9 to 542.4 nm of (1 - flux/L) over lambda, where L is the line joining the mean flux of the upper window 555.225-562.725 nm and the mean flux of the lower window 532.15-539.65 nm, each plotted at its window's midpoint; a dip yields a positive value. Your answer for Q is 0.03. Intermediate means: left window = 0.649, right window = 0.736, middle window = 0.662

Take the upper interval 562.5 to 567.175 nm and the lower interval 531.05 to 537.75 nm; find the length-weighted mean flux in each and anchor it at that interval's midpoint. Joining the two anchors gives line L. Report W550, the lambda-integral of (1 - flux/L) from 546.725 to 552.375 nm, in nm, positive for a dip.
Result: 0.27 nm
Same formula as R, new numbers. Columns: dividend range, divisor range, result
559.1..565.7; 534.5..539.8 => 1.28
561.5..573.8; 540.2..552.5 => 1.25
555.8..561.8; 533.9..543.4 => 1.20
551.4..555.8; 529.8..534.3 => 1.16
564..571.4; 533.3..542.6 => 1.33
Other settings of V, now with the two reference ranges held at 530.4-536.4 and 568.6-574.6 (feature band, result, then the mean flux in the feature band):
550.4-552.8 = 0.06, 0.695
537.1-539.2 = 0.09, 0.646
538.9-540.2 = 0.03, 0.662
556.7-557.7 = 0.02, 0.716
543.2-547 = 0.06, 0.683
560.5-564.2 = -0.14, 0.773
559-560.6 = 0.04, 0.72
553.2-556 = -0.04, 0.732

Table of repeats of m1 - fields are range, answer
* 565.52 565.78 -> 0.801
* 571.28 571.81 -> 0.745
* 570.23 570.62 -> 0.783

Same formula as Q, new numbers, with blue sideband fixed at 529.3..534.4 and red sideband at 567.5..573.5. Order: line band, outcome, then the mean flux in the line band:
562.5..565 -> -0.07 nm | 0.786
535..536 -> 0.05 nm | 0.651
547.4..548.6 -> 0.12 nm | 0.644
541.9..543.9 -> 0.12 nm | 0.66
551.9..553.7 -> 0.07 nm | 0.704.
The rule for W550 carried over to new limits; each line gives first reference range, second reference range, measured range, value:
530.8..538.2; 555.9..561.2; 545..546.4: 0.03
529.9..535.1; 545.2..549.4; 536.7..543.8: 0.15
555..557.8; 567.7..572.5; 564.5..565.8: -0.04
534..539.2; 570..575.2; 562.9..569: -0.30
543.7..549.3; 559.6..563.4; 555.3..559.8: 0.06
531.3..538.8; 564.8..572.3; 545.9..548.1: 0.10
